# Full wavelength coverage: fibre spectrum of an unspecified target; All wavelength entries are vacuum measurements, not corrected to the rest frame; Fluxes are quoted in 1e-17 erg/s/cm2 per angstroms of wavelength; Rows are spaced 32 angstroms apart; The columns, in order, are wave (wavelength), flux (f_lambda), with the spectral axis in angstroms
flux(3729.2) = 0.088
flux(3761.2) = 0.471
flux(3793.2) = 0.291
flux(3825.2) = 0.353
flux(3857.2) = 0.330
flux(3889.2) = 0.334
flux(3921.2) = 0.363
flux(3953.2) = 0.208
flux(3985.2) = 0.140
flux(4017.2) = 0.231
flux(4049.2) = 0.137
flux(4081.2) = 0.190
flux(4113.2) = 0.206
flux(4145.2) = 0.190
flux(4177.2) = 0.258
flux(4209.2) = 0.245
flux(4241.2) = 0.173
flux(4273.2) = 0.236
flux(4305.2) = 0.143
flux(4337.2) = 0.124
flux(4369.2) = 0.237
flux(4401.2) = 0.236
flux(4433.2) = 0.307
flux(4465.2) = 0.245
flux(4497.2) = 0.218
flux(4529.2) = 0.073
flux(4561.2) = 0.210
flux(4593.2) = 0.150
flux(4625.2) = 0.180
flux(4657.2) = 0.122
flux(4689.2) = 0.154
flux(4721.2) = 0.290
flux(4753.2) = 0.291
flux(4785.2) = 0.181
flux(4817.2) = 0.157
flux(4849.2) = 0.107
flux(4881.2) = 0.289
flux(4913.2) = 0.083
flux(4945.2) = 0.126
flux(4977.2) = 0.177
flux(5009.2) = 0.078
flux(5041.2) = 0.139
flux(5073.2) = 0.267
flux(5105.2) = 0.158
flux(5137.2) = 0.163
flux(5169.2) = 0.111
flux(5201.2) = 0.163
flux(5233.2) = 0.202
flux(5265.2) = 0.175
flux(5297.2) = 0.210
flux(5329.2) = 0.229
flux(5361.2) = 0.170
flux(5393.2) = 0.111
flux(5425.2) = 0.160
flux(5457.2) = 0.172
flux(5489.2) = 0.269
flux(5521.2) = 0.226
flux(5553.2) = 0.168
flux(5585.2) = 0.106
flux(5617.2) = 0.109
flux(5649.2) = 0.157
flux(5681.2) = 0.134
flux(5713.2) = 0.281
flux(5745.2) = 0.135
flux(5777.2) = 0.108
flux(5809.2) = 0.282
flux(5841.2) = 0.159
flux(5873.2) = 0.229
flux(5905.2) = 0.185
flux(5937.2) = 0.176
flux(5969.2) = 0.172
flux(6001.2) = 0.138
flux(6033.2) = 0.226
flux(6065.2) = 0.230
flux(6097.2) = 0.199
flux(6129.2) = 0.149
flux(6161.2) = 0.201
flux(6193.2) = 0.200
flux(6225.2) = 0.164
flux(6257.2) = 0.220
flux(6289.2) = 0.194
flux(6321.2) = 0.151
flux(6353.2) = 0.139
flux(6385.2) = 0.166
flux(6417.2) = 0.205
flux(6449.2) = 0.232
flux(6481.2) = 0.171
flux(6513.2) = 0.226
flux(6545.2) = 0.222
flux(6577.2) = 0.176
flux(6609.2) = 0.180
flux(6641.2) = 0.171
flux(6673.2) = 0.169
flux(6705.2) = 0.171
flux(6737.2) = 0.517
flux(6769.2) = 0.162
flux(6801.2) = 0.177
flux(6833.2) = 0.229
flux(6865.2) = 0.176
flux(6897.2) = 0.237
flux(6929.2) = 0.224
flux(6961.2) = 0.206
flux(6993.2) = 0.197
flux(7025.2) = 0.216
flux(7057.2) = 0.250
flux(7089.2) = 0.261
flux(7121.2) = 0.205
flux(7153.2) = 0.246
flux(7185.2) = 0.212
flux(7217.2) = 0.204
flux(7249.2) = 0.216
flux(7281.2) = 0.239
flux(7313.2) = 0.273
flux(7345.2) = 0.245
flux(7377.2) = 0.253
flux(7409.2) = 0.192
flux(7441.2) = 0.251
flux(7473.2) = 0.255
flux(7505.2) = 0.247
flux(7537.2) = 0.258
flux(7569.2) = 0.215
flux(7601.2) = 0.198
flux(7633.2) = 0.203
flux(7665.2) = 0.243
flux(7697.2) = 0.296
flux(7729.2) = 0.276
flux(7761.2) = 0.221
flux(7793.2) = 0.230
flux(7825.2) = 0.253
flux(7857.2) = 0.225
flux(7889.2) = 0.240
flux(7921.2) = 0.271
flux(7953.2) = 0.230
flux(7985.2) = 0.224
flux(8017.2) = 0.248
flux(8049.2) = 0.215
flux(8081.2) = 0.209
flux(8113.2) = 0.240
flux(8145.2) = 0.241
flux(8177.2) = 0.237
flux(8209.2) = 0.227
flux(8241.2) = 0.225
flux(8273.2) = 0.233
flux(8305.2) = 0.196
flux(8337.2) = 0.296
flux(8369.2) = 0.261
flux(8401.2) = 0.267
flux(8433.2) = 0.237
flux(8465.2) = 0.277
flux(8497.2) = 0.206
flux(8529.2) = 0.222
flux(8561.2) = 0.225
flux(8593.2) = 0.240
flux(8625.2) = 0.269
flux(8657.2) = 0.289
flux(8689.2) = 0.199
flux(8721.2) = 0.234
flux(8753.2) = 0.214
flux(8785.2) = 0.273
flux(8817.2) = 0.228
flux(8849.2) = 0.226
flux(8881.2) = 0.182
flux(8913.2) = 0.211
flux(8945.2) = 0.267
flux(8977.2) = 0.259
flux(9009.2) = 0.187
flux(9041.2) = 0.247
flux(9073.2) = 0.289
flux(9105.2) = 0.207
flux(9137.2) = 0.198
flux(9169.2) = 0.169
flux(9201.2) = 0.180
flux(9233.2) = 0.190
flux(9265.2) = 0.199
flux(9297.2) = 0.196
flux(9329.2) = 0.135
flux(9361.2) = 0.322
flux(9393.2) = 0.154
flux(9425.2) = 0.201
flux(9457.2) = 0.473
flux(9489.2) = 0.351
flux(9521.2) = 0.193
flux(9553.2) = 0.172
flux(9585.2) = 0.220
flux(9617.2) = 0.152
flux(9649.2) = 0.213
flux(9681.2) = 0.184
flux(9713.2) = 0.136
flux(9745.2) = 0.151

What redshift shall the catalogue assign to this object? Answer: 0.809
